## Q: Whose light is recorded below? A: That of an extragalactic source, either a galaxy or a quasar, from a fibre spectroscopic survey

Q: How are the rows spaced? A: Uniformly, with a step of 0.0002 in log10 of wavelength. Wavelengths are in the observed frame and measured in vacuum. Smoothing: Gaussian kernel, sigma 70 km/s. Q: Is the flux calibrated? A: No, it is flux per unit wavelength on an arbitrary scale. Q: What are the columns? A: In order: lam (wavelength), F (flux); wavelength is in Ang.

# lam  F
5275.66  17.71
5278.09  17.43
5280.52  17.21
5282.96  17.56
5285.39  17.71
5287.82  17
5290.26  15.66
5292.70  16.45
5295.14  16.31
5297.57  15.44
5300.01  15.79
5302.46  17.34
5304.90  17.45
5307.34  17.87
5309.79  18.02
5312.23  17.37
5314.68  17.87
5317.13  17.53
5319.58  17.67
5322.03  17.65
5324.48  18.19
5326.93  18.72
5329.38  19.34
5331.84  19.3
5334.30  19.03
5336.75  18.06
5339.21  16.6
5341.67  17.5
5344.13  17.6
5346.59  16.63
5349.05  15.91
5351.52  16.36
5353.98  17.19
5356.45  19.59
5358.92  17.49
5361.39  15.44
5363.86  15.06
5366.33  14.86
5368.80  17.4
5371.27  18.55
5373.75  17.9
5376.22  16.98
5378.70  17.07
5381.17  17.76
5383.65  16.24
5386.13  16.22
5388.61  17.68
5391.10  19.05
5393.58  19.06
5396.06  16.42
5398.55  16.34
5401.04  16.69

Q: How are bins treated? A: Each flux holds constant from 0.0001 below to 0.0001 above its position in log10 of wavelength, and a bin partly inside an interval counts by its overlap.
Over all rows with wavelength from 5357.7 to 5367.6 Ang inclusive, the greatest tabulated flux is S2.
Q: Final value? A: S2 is 17.49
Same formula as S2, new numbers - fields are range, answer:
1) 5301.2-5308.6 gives 17.87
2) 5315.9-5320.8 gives 17.67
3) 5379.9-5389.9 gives 17.76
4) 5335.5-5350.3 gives 18.06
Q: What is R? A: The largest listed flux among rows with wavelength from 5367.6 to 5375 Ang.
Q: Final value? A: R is 18.55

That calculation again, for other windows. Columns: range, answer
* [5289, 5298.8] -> 16.45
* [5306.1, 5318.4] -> 18.02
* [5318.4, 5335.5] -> 19.34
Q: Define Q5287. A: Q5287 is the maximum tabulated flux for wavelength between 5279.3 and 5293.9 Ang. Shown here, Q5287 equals 17.71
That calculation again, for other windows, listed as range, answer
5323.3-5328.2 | 18.72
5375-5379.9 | 17.07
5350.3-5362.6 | 19.59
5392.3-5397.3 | 19.06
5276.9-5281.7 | 17.43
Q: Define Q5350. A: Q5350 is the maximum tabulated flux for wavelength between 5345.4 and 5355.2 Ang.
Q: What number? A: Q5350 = 17.19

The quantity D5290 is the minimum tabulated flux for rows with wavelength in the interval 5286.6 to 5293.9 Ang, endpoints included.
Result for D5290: 15.66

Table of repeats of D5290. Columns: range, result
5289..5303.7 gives 15.44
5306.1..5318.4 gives 17.37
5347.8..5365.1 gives 15.06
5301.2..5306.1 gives 17.34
